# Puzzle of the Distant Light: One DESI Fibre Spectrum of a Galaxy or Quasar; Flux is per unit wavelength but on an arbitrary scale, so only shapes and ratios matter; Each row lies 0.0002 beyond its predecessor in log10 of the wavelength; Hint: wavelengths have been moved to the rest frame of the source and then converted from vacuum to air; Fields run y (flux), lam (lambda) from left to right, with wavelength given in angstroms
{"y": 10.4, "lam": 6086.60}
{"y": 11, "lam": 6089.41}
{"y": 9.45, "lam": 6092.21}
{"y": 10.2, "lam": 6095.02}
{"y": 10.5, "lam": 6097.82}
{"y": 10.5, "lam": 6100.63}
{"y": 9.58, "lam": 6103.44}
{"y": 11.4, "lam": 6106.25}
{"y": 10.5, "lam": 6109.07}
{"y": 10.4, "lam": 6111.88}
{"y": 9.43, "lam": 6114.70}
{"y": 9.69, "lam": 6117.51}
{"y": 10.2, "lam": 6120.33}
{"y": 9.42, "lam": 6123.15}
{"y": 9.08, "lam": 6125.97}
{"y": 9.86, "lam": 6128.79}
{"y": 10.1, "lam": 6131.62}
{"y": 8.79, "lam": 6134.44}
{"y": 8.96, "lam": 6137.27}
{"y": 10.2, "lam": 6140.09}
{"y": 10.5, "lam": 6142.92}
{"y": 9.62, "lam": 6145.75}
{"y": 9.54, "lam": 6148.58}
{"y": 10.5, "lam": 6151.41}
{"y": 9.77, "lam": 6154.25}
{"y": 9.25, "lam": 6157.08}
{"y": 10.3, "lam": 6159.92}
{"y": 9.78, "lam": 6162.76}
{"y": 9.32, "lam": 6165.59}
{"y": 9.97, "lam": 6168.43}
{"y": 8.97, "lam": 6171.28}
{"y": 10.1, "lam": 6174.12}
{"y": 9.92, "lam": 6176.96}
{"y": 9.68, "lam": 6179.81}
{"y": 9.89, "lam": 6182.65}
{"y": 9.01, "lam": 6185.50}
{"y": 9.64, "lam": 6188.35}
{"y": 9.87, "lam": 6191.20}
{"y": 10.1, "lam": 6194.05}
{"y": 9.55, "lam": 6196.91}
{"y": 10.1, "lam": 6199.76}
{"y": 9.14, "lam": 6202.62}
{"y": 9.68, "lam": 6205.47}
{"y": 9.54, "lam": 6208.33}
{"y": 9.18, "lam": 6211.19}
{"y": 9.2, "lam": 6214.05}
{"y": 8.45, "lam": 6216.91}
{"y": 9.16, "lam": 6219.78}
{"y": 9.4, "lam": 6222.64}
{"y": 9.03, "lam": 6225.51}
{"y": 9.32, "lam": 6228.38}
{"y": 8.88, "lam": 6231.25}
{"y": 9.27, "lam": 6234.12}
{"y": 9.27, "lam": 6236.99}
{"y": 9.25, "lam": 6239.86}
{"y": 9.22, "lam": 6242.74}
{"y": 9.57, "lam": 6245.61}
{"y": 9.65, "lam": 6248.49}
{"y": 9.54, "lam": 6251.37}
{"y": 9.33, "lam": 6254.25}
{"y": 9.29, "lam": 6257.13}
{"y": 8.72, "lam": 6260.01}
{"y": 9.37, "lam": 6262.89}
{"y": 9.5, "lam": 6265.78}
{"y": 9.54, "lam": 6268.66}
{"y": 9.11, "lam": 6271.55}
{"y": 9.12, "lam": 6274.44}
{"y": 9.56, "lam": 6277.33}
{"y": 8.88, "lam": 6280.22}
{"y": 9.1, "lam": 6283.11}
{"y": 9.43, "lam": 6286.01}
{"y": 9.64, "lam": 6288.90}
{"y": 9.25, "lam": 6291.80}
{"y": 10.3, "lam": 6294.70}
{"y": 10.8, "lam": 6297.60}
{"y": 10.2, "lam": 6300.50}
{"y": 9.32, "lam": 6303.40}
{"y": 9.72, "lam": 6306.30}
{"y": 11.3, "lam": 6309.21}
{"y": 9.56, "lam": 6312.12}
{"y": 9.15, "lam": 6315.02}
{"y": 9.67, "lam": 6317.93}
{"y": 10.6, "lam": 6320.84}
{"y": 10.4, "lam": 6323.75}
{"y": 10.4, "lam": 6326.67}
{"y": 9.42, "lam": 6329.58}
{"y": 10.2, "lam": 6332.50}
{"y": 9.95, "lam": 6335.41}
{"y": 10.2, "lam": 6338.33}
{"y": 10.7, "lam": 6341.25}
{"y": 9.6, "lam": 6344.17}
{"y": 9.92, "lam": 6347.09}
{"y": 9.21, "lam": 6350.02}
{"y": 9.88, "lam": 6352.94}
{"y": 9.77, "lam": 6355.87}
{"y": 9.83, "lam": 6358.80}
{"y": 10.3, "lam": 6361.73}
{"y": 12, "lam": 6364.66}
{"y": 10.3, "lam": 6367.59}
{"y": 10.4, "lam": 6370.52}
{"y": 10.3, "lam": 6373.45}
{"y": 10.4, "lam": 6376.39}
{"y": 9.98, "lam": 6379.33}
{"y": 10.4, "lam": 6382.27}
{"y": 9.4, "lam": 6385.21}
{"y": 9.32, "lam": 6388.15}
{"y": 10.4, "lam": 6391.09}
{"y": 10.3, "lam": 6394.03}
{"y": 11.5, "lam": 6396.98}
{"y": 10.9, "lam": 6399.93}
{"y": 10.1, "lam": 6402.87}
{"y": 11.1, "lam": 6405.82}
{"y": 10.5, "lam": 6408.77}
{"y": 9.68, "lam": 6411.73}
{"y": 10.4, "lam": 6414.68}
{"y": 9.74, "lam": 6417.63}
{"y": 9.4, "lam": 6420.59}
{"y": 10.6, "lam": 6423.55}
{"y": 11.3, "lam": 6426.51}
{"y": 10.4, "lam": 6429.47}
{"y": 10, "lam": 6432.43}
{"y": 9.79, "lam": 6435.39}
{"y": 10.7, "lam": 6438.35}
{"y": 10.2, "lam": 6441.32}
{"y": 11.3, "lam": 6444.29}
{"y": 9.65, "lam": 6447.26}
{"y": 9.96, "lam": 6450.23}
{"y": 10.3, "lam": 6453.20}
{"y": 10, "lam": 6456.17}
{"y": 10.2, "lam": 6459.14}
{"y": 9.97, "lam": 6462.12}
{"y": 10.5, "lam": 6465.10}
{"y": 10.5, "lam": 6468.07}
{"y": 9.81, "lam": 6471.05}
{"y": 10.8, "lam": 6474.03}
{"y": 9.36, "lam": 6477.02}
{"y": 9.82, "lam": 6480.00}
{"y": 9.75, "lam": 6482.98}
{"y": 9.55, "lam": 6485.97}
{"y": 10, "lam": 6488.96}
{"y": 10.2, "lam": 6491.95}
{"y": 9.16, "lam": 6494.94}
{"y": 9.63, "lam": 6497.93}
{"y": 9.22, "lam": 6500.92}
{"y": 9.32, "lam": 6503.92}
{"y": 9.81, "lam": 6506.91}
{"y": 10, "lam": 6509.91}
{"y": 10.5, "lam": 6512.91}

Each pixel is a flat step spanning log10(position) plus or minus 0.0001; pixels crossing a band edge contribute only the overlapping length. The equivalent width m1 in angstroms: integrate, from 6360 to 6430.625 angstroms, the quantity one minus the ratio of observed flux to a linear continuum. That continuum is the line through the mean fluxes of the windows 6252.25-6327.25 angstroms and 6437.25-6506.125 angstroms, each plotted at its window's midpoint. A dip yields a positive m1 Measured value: -3.8 angstroms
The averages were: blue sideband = 9.66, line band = 10.4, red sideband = 9.99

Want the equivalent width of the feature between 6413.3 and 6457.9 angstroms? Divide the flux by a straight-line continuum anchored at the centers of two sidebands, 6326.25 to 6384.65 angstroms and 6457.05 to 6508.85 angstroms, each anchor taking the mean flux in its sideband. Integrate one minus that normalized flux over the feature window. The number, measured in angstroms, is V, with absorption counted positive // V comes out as -1.27 angstroms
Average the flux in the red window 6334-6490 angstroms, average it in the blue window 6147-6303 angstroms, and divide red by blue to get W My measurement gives 1.07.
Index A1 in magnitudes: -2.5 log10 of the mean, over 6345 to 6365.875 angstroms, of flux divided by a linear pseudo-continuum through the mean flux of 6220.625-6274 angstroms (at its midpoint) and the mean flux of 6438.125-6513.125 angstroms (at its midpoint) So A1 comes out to -0.05 mag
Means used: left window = 9.29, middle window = 10.1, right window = 9.99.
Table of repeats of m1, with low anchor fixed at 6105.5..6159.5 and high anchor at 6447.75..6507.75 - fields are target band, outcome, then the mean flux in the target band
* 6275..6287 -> 0.8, 9.23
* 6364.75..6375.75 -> -0.7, 10.6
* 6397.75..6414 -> -1.0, 10.5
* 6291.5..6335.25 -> -0.8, 10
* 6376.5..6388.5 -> 0.0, 9.89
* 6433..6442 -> -0.3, 10.2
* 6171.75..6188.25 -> 0.3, 9.67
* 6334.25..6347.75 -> -0.3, 10.1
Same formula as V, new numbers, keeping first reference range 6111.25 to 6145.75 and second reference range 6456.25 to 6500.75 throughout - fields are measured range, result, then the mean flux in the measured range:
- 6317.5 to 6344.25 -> -0.9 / 10.2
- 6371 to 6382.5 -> -0.5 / 10.3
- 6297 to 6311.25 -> -0.6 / 10.2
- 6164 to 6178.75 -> 0.1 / 9.66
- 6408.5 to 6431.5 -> -0.8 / 10.2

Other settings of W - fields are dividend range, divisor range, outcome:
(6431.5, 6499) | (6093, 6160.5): 1.01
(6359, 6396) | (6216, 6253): 1.11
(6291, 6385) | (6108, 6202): 1.04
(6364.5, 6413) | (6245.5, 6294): 1.11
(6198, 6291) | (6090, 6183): 0.94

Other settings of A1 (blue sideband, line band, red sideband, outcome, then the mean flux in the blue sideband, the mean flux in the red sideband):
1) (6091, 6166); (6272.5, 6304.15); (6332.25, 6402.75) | 0.06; 9.89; 10.2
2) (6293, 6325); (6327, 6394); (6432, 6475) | 0.00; 10.1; 10.2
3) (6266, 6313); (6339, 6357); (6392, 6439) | 0.02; 9.67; 10.4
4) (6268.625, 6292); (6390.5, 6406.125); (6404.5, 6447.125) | -0.06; 9.28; 10.3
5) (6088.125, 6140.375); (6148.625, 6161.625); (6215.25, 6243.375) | -0.03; 9.95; 9.12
